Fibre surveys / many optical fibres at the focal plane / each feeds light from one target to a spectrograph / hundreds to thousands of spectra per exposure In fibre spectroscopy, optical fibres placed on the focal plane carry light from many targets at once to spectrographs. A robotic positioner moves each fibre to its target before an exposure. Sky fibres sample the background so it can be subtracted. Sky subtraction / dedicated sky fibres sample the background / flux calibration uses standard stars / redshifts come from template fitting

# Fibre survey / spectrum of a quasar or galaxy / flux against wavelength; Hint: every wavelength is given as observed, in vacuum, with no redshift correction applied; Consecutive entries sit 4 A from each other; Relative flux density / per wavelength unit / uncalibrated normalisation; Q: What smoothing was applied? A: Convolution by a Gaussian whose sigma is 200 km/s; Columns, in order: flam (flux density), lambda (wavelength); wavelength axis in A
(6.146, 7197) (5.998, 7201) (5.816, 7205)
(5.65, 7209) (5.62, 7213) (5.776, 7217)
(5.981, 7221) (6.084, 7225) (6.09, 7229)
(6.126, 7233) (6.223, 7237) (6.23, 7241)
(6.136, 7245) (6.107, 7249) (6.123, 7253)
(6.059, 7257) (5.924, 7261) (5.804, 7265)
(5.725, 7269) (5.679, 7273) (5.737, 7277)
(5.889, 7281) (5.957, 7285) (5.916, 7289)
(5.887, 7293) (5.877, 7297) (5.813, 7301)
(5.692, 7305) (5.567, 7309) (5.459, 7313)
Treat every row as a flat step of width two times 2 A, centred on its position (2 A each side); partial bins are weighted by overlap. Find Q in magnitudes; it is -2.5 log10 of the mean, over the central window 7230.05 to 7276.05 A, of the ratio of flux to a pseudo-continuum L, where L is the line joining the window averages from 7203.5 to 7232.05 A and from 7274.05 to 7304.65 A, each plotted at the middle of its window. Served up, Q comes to -0.03 mag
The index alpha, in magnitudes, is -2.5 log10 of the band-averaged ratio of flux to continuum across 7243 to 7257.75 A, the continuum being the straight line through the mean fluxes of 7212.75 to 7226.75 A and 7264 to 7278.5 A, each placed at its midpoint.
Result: -0.06 mag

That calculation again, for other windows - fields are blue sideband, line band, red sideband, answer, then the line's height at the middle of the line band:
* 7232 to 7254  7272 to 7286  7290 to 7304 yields 0.03 mag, 5.95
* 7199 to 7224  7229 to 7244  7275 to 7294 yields -0.06 mag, 5.84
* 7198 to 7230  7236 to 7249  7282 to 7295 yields -0.05 mag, 5.89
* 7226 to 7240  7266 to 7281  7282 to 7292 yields 0.04 mag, 5.98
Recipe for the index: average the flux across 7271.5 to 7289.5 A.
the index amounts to 5.83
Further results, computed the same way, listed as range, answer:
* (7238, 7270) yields 6.03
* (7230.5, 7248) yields 6.17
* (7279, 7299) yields 5.91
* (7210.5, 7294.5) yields 5.95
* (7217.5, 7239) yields 6.08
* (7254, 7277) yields 5.84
